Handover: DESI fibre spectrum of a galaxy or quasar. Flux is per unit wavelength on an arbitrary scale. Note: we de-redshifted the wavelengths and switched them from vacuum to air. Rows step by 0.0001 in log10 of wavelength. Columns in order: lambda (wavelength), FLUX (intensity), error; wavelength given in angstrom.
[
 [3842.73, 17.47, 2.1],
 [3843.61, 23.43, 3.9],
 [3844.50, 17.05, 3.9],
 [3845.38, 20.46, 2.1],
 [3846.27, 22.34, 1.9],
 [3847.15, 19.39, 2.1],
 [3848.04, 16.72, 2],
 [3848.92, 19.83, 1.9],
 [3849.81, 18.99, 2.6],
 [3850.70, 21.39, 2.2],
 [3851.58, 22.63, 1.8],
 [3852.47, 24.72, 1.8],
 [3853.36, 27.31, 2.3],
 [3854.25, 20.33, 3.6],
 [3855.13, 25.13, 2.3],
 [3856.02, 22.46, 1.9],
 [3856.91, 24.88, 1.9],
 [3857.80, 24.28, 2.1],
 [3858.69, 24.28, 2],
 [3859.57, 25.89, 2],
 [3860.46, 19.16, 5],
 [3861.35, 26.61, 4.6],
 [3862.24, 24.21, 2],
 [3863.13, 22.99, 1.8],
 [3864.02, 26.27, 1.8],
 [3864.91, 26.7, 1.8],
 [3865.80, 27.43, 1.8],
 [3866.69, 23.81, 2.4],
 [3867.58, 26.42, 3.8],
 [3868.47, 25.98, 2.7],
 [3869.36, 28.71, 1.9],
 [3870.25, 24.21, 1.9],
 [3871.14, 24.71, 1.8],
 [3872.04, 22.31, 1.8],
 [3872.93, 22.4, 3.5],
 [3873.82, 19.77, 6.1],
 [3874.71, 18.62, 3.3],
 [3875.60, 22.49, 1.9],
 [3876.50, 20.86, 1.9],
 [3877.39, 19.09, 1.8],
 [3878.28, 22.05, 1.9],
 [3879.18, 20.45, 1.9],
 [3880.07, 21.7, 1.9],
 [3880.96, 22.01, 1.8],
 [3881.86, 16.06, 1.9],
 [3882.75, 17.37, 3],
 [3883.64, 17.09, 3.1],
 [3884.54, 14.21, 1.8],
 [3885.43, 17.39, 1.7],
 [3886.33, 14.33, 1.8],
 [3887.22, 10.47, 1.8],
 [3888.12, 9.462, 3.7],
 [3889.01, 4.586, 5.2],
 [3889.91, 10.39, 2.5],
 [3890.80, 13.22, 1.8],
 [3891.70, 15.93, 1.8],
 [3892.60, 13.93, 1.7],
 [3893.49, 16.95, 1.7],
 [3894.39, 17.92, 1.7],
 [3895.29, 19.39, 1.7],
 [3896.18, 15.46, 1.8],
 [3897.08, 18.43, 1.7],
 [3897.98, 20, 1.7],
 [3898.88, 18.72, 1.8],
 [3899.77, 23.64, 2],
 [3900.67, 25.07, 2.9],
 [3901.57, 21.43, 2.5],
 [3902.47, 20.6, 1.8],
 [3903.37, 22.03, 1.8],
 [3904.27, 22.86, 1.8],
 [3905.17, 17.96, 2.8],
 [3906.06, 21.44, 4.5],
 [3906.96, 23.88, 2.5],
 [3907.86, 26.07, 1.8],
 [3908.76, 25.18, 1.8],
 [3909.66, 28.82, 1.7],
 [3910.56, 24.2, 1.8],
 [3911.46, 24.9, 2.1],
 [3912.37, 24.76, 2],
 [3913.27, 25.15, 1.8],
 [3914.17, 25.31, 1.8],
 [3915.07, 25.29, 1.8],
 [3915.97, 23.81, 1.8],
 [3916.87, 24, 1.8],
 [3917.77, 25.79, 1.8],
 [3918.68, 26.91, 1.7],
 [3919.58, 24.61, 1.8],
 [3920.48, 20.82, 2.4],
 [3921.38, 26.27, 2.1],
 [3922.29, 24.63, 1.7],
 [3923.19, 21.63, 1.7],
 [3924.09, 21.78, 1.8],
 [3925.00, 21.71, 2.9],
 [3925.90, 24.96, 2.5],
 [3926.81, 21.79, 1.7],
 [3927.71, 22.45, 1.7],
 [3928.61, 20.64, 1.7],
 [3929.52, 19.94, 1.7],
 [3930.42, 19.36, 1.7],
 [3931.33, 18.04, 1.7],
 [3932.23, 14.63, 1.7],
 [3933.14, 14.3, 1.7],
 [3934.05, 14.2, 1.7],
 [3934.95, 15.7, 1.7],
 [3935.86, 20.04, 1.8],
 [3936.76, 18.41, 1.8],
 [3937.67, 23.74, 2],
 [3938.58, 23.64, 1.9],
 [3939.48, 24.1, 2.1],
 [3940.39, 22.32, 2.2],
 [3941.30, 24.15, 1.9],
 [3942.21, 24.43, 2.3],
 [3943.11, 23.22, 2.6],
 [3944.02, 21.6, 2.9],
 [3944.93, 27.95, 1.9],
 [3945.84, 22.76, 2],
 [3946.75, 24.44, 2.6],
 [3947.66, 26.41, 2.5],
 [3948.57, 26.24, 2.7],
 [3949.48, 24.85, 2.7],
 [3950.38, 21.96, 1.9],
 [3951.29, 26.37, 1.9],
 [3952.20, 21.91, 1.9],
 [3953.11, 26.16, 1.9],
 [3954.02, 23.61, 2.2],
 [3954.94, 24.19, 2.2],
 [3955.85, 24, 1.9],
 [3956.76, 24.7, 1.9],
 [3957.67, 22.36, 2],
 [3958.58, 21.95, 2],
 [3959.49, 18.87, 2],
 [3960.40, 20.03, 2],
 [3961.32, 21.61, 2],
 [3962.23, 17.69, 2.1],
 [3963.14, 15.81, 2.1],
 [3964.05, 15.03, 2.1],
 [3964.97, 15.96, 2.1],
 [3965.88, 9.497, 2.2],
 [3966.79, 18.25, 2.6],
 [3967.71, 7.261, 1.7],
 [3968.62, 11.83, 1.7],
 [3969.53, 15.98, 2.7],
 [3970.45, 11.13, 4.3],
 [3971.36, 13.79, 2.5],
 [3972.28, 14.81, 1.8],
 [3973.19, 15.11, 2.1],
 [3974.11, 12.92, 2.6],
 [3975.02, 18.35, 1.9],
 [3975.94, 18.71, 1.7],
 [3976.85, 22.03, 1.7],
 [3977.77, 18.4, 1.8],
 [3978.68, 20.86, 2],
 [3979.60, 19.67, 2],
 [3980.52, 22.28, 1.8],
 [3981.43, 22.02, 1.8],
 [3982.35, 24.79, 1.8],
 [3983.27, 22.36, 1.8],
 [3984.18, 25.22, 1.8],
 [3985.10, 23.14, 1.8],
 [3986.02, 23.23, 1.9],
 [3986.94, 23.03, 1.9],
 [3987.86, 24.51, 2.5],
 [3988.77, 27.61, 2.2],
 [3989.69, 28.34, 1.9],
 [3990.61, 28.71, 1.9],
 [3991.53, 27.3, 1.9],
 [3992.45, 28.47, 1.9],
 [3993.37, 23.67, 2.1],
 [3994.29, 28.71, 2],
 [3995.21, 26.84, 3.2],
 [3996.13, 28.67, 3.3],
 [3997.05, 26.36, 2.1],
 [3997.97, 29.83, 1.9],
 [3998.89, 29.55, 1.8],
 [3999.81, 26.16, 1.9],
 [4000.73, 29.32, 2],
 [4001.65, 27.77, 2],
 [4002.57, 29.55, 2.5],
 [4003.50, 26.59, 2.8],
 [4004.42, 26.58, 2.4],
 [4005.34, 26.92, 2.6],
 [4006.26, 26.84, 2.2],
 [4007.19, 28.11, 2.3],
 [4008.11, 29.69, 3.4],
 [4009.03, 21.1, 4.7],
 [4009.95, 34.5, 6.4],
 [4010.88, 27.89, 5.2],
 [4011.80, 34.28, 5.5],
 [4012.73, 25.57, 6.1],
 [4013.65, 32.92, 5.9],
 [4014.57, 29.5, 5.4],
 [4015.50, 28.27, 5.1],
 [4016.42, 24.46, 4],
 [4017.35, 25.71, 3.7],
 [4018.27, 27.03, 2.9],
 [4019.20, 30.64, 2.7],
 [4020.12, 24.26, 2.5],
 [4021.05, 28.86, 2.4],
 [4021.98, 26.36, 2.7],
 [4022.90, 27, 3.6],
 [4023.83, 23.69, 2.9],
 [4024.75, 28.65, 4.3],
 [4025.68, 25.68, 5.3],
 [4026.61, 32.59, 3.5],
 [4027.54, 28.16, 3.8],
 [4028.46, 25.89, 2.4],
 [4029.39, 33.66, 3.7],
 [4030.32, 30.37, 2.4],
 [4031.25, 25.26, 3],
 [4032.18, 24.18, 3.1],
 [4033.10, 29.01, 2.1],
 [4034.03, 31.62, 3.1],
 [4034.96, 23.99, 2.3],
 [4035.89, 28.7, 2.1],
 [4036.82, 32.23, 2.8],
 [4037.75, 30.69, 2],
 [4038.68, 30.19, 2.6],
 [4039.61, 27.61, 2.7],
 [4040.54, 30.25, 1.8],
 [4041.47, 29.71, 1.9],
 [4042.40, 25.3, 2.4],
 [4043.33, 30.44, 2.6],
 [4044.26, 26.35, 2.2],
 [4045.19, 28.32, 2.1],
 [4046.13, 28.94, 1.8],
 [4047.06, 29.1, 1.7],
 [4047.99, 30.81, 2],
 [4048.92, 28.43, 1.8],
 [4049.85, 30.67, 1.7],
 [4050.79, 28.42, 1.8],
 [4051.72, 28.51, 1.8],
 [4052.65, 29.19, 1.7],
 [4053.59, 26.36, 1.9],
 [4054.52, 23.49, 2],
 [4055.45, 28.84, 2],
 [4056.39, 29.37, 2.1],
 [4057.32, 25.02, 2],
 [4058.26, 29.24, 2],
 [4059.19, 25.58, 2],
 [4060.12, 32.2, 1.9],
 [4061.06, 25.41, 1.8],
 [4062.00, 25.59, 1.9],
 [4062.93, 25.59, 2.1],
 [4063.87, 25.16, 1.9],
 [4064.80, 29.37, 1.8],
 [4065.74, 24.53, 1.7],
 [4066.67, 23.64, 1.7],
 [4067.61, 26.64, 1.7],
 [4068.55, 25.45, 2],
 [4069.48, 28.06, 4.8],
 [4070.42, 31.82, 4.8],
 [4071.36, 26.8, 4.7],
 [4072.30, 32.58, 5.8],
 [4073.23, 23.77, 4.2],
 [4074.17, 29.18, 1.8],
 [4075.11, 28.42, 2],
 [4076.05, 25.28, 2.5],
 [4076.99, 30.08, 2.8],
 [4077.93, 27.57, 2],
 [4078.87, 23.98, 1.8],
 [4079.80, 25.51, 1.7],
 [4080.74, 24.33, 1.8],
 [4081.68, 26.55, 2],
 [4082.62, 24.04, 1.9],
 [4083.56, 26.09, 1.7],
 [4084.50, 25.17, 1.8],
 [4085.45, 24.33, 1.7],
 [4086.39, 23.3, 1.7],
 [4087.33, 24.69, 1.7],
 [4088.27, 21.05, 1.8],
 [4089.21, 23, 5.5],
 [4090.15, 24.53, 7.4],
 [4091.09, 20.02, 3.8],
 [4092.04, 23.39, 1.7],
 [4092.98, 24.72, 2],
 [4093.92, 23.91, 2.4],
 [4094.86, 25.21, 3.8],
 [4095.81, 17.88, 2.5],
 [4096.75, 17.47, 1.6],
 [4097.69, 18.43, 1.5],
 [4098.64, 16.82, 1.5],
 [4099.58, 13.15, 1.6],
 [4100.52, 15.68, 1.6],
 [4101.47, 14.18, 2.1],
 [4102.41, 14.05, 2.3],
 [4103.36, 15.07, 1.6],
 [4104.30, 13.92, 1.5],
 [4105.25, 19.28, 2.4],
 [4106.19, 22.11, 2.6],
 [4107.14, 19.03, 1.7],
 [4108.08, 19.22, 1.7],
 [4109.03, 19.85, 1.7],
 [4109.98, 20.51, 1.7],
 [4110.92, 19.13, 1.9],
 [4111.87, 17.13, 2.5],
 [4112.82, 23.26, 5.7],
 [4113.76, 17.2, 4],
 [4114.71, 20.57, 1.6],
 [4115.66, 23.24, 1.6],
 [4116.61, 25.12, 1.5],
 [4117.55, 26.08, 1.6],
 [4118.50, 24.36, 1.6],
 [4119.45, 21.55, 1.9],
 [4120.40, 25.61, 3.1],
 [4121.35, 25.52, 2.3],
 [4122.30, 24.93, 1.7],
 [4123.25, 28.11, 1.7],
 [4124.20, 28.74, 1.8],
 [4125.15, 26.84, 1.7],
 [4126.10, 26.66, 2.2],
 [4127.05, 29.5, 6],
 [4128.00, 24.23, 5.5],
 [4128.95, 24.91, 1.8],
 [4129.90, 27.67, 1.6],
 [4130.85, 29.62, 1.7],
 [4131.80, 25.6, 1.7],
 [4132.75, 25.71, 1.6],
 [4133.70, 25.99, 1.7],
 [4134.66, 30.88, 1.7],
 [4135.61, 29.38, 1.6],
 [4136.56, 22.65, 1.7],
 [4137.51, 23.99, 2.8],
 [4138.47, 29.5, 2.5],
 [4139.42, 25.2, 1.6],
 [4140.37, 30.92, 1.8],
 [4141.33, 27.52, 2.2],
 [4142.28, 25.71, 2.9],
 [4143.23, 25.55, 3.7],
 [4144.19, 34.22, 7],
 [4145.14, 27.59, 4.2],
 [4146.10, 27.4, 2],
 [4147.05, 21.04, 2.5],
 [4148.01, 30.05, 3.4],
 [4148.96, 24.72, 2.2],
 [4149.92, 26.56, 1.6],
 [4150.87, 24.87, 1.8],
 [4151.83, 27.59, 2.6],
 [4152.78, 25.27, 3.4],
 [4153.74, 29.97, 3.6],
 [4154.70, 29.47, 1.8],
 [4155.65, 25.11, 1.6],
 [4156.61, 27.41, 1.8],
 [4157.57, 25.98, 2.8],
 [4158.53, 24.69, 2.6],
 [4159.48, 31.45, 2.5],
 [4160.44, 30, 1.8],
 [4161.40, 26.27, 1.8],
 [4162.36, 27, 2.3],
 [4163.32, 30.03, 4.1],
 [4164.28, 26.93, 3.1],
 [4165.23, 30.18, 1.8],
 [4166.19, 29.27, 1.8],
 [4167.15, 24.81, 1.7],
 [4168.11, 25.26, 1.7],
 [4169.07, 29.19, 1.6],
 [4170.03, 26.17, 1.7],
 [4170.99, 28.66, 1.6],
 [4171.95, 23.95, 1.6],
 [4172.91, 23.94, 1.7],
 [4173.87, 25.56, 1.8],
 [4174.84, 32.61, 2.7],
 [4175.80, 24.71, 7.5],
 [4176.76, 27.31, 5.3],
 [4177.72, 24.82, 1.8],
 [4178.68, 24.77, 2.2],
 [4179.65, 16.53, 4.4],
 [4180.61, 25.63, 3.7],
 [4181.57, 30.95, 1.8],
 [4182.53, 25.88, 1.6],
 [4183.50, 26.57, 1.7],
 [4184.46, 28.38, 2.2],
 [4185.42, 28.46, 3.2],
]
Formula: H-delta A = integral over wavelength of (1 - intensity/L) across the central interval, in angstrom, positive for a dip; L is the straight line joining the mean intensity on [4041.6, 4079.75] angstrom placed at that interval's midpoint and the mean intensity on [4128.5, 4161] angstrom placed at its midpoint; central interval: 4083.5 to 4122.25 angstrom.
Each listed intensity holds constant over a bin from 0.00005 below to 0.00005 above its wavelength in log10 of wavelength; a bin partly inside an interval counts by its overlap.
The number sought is 9.3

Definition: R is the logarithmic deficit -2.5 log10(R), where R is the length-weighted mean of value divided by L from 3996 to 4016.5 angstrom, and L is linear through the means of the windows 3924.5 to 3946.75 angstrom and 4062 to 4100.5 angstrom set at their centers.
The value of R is -0.24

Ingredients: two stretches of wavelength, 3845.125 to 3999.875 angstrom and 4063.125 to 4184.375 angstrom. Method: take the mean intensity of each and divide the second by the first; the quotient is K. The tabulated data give 1.16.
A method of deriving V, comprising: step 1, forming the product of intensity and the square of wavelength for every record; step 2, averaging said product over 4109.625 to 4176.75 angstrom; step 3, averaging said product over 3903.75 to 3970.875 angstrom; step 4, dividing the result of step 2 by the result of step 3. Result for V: 1.35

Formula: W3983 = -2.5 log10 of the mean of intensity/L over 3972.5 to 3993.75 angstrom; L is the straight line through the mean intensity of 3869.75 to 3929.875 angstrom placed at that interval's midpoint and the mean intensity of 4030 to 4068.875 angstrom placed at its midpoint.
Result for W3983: 0.10 mag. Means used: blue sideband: 20.6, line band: 22.6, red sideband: 27.8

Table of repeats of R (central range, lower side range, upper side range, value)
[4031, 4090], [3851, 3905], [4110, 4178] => -0.11 mag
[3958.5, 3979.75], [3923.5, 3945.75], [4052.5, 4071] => 0.35 mag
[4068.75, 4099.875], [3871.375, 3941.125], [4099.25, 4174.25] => -0.02 mag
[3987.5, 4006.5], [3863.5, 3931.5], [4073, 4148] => -0.23 mag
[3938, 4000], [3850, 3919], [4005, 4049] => 0.16 mag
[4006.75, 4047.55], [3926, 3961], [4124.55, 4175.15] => -0.18 mag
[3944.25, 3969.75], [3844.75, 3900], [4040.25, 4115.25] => 0.07 mag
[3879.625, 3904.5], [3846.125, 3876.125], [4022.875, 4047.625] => 0.38 mag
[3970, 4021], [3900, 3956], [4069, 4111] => -0.10 mag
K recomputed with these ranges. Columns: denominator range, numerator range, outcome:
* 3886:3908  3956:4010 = 1.26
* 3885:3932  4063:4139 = 1.15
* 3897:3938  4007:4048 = 1.28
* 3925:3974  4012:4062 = 1.41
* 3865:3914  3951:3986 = 0.95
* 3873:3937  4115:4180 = 1.33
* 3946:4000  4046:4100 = 1.18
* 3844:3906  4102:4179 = 1.24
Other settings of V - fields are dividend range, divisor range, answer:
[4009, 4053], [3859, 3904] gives 1.54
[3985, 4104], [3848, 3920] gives 1.34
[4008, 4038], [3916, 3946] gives 1.35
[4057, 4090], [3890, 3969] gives 1.33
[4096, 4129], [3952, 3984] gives 1.21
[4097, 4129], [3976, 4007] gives 0.88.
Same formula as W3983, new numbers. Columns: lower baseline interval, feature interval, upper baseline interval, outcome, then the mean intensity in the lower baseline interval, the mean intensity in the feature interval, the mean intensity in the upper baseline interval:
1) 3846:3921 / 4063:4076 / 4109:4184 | -0.104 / 21.4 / 27.2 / 26.1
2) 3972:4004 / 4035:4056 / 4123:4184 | -0.141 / 24.2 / 28.7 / 27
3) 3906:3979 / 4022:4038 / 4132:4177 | -0.193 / 21.1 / 28.2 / 27.2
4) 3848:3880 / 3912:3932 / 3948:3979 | -0.116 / 23.2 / 23.1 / 18.9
